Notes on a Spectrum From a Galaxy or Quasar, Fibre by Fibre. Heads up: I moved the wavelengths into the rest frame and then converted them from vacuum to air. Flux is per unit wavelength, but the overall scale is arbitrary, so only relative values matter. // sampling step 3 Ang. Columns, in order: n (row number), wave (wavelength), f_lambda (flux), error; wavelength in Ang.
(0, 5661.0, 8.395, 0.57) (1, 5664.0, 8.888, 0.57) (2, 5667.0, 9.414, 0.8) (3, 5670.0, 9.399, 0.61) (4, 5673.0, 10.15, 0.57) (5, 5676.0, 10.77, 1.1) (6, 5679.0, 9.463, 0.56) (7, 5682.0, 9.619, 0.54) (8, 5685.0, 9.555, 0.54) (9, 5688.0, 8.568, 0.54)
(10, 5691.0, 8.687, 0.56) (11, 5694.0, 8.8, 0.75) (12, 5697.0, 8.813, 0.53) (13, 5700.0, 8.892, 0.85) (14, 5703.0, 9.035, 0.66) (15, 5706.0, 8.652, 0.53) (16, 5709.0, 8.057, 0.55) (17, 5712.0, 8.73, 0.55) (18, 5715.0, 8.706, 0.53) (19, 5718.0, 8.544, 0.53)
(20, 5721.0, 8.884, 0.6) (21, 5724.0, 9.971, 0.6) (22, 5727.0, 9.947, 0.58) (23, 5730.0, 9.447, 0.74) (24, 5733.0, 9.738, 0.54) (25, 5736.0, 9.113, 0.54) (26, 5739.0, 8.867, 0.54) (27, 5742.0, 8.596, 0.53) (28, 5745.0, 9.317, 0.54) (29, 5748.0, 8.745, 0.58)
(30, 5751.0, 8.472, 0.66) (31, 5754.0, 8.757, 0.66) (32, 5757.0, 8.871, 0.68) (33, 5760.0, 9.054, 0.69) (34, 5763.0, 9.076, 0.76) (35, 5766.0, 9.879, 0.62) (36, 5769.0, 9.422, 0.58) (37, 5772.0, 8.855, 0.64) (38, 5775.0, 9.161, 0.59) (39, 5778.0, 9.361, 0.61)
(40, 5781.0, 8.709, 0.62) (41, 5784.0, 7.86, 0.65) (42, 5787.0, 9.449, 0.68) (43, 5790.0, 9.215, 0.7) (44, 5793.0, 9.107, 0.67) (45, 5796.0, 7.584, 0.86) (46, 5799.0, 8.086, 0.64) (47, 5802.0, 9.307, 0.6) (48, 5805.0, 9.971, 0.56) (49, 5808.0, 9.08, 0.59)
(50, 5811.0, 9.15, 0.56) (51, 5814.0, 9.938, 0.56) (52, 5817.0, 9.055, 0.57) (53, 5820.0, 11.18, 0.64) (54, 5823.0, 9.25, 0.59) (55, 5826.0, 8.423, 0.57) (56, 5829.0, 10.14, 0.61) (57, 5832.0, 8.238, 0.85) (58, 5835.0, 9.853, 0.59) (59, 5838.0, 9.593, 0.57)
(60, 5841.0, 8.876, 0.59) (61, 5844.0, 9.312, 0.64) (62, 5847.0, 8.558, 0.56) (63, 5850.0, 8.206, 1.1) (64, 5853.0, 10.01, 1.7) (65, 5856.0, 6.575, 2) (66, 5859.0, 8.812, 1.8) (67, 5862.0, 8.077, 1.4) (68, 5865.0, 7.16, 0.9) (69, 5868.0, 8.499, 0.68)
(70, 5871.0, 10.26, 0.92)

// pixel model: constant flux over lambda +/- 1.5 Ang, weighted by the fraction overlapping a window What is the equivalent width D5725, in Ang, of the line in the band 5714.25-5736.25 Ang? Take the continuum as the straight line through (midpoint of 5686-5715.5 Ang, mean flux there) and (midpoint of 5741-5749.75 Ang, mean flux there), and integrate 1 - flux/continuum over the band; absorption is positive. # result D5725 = -1.3 Ang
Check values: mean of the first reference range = 8.71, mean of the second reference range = 8.89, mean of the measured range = 9.32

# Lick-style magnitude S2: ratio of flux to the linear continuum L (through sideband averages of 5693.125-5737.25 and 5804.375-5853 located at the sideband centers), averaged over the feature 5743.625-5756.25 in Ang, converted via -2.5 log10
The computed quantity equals 0.04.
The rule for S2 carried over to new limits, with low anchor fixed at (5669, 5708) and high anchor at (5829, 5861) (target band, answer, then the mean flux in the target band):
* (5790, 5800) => 0.07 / 8.41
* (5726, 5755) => 0.00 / 9.09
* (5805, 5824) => -0.08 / 9.65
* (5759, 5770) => -0.04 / 9.37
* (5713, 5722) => 0.06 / 8.7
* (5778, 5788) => 0.03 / 8.74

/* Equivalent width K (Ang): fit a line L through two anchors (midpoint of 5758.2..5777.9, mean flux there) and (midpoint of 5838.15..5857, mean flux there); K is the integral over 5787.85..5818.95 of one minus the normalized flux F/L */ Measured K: -0.3 Ang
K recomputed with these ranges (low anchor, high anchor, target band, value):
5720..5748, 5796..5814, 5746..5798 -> 1.5 Ang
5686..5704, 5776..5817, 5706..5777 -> -1.2 Ang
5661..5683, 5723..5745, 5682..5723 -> 2.9 Ang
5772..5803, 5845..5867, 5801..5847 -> -4.9 Ang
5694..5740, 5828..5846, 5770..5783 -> 0.2 Ang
